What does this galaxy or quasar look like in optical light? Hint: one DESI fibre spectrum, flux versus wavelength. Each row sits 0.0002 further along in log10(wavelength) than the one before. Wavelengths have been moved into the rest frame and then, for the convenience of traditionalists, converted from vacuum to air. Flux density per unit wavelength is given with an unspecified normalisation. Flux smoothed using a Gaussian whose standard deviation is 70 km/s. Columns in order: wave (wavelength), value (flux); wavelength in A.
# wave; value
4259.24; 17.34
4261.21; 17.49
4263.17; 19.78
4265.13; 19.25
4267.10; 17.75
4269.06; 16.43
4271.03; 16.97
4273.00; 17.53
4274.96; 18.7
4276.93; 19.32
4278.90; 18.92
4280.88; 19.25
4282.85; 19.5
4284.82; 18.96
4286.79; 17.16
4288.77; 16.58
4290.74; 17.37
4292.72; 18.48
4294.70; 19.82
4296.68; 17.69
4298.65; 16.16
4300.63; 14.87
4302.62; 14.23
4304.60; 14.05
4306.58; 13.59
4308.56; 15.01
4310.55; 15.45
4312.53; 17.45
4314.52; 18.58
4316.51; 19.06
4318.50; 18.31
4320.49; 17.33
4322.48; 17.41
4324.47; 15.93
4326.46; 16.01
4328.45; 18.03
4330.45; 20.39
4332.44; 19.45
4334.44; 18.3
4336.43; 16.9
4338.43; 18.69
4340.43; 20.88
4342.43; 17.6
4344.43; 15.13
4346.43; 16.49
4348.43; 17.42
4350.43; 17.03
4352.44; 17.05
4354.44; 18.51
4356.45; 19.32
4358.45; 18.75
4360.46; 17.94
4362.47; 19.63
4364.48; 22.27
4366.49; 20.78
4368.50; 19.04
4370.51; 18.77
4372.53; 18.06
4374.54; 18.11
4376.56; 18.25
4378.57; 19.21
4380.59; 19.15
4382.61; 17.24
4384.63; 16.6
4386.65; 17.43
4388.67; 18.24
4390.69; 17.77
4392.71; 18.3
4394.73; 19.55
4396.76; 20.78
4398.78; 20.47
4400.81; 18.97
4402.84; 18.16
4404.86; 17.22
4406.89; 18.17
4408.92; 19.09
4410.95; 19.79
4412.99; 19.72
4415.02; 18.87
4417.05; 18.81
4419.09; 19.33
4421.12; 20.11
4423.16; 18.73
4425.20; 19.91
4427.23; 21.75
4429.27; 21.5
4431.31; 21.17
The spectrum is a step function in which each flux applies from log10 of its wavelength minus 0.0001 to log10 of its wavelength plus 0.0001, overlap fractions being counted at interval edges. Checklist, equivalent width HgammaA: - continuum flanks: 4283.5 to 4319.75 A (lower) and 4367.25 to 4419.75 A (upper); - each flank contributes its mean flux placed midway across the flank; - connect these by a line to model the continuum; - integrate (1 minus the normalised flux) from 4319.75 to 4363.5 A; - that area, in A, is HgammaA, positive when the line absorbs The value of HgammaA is -0.7 A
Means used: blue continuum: 16.9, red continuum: 18.7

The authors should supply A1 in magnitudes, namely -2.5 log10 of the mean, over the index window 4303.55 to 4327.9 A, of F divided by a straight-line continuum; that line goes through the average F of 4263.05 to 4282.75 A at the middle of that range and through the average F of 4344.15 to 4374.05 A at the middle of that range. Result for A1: 0.12 mag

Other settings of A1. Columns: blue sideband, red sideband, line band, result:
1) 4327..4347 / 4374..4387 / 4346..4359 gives 0.02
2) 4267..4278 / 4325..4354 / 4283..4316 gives 0.07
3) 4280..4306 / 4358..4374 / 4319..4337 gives 0.03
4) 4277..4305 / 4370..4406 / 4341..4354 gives 0.06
